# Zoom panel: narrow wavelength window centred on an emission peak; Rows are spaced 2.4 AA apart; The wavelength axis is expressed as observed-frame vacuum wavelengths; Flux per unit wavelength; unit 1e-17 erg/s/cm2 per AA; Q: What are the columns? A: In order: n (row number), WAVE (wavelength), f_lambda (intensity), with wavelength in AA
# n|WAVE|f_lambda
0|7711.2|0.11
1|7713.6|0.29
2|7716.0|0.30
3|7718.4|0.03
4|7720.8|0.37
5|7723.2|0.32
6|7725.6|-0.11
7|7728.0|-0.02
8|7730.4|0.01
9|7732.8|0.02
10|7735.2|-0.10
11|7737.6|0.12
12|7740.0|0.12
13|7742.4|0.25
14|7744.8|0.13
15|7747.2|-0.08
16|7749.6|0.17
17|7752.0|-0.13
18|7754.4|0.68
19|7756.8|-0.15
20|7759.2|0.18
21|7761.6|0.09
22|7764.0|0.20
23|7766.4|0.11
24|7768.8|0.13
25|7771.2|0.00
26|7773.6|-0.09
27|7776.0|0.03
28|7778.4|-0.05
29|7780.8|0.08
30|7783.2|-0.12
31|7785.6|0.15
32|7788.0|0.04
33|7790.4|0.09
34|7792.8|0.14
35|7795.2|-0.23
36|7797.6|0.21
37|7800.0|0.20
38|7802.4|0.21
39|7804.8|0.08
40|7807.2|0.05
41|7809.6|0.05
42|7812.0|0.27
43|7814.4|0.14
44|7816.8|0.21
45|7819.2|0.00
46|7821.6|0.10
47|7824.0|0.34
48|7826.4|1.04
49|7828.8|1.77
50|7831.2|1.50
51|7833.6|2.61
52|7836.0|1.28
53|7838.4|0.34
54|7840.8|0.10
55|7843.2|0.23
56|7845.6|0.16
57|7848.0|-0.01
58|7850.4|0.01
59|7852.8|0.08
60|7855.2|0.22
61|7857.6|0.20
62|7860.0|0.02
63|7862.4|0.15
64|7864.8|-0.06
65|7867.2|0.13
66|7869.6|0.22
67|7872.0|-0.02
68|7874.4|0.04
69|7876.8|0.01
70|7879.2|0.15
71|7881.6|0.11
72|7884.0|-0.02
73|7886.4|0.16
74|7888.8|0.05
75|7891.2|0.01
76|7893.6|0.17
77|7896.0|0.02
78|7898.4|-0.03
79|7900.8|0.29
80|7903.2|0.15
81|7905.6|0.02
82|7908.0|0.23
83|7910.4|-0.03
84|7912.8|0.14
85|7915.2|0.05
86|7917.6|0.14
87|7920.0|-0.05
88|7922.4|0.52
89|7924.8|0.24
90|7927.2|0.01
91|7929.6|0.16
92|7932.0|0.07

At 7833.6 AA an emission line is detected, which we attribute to [O II] 3727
